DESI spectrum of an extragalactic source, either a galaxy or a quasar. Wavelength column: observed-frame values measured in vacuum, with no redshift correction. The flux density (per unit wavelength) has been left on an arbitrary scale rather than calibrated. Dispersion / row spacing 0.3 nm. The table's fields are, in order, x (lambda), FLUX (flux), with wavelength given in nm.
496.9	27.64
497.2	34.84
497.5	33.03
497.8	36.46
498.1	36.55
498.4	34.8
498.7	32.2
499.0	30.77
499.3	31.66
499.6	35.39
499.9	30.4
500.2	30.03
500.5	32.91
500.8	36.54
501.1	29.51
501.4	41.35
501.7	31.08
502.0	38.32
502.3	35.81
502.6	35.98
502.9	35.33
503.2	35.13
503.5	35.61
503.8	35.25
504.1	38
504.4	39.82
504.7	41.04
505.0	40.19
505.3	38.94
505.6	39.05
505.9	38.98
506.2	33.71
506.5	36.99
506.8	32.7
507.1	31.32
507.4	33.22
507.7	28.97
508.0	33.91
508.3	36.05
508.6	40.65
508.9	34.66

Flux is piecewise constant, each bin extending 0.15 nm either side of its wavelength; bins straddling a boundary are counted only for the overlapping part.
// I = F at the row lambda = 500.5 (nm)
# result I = 32.91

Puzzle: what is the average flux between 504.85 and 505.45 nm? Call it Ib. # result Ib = 39.6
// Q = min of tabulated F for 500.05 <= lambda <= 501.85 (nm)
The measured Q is 29.51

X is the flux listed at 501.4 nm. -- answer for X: 41.35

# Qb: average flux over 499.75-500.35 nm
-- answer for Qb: 30.2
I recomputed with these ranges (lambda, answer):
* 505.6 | 39.05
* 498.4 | 34.8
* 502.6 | 35.98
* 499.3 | 31.66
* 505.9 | 38.98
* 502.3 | 35.81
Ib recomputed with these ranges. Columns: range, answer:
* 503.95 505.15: 39.8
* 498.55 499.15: 31.5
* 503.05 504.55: 36.8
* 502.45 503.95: 35.5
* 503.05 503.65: 35.4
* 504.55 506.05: 39.6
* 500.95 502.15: 35.1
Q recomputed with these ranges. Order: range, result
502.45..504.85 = 35.13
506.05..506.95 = 32.7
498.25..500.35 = 30.03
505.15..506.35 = 33.71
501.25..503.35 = 31.08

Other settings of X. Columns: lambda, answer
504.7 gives 41.04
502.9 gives 35.33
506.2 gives 33.71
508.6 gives 40.65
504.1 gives 38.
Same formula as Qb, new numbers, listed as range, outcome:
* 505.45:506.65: 37.2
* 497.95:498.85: 34.5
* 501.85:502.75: 36.7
